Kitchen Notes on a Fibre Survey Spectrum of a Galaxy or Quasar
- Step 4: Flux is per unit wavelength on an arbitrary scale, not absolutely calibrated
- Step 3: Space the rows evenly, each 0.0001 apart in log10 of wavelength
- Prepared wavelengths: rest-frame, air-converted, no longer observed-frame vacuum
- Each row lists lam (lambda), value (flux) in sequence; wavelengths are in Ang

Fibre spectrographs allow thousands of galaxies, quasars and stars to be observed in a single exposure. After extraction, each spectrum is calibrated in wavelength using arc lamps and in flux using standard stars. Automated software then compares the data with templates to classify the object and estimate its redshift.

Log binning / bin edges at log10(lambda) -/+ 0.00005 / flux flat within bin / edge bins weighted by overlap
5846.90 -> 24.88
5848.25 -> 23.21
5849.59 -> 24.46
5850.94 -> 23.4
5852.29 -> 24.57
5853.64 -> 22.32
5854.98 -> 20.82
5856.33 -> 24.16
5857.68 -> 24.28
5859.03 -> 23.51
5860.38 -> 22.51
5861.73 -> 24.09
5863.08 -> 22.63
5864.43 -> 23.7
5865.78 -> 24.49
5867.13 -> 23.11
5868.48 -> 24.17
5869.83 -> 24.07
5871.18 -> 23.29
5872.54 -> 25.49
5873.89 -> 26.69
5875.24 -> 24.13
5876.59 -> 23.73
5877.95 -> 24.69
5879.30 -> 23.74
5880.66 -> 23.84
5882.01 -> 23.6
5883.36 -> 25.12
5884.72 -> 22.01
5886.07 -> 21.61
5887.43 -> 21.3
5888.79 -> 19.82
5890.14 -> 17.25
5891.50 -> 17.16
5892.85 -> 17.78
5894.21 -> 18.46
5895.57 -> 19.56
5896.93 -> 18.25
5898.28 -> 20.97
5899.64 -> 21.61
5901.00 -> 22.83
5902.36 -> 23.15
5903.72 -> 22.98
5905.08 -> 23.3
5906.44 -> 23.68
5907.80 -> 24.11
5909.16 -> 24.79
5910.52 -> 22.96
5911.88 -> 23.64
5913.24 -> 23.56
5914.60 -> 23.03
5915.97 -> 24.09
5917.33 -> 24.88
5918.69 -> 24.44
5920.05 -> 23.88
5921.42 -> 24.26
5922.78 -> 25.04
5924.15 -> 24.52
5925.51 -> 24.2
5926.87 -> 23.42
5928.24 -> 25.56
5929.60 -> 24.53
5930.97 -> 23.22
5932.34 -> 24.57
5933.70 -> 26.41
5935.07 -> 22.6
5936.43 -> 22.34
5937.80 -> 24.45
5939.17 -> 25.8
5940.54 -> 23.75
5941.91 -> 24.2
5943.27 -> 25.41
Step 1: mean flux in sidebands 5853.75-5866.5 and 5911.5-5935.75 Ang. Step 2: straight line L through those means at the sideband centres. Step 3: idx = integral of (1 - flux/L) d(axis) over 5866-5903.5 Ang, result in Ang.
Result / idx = 2.4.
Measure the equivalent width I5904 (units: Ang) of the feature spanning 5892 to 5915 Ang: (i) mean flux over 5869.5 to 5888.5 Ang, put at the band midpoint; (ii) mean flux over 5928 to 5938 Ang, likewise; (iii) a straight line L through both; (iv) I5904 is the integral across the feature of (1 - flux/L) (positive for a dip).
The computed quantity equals 1.8 Ang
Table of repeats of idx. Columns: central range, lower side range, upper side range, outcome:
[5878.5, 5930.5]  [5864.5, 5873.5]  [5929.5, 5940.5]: 3.3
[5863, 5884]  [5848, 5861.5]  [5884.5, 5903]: -2.4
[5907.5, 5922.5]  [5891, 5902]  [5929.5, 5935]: -1.2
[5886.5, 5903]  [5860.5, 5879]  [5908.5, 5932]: 2.9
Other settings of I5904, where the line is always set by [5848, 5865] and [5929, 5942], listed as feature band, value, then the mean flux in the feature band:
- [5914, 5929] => -0.18 Ang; 24.3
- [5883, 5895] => 1.91 Ang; 19.9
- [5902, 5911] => 0.10 Ang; 23.6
